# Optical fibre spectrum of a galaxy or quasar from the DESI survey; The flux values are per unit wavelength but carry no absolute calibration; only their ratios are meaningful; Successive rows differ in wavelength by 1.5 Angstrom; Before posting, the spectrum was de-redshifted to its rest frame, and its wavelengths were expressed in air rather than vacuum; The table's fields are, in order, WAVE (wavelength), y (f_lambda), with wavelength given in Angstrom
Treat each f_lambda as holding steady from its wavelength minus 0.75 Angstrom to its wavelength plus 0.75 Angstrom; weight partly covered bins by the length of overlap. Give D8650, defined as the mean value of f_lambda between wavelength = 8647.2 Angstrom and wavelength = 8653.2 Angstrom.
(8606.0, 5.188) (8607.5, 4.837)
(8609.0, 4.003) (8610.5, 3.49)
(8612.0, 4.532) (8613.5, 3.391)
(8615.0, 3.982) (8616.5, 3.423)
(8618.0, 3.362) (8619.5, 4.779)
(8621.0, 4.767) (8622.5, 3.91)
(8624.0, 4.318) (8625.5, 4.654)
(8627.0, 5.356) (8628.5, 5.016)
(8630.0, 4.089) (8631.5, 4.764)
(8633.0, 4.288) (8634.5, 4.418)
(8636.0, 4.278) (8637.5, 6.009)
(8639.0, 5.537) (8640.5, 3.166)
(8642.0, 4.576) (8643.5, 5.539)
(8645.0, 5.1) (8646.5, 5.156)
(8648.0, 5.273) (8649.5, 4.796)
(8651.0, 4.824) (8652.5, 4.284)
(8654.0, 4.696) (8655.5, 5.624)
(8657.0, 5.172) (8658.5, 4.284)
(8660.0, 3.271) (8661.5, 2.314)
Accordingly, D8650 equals 4.8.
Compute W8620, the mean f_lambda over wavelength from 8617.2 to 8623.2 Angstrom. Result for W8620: 4.2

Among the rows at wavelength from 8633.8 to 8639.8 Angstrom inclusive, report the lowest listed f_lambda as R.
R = 4.278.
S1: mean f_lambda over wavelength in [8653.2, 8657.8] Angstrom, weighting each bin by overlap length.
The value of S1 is 5.14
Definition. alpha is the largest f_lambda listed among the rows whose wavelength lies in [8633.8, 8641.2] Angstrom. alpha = 6.009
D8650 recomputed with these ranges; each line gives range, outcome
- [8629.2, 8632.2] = 4.43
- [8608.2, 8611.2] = 3.77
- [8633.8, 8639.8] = 5.05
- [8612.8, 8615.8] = 3.69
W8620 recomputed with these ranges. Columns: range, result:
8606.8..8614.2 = 4.05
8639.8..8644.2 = 4.43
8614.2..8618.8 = 3.6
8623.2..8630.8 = 4.68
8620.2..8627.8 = 4.6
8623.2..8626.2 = 4.47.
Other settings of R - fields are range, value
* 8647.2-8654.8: 4.284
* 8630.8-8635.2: 4.288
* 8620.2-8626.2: 3.91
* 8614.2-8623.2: 3.362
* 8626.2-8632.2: 4.089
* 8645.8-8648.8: 5.156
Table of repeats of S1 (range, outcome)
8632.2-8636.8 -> 4.35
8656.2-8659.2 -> 4.75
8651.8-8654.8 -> 4.51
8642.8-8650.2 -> 5.17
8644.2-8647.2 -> 5.13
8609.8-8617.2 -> 3.77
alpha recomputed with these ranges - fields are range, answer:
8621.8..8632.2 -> 5.356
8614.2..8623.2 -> 4.779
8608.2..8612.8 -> 4.532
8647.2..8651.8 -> 5.273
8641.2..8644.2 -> 5.539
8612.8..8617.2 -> 3.982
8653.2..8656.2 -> 5.624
